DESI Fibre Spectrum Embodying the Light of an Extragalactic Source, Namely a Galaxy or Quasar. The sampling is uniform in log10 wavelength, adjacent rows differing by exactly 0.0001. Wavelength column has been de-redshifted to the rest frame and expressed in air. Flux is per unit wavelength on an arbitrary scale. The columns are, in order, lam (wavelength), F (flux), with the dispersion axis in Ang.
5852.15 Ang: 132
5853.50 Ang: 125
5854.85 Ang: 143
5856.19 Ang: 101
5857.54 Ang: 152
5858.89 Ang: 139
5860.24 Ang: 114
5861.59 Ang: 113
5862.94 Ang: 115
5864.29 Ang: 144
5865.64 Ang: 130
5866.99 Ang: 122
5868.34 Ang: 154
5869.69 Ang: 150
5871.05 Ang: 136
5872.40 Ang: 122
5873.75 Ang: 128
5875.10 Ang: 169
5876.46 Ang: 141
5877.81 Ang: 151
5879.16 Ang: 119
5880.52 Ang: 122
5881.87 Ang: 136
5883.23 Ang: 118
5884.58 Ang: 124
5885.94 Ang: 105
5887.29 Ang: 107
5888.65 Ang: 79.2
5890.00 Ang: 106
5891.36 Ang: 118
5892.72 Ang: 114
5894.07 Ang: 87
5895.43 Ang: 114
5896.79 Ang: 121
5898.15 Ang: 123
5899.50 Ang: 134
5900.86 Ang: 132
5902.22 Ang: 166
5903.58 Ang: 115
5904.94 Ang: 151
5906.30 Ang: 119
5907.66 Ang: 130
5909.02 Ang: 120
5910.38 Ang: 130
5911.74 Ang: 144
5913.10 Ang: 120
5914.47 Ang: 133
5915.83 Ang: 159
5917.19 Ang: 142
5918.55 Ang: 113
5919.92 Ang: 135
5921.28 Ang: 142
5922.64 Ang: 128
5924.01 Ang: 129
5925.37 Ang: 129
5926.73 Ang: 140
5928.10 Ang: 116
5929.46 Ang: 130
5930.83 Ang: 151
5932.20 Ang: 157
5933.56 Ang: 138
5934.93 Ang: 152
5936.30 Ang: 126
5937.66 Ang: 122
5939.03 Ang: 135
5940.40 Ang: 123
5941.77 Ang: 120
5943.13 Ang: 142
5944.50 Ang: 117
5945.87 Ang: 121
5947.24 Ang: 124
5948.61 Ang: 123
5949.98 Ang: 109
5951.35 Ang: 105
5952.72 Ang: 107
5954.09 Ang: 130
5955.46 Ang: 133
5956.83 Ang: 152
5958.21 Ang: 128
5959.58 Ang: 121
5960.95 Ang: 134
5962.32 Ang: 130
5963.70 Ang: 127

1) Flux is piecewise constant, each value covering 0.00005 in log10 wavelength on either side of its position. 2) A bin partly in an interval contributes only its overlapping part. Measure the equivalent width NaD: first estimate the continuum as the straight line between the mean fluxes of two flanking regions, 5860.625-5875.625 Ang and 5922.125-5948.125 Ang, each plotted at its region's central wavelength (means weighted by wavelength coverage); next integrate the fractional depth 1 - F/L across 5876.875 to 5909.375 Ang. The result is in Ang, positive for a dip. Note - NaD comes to 2.84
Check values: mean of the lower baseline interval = 134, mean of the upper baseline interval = 132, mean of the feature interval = 121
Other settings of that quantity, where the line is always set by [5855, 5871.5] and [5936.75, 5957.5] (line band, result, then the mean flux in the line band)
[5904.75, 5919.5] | -0.6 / 132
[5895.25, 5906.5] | -0.3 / 132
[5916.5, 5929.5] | -0.4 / 131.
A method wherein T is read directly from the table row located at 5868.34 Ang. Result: 154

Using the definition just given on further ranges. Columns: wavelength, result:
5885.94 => 105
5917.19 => 142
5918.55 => 113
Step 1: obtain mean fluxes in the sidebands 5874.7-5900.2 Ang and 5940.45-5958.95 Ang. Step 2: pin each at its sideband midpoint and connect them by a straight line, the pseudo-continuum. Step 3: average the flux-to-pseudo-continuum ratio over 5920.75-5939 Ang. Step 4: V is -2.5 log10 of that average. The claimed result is -0.11 mag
